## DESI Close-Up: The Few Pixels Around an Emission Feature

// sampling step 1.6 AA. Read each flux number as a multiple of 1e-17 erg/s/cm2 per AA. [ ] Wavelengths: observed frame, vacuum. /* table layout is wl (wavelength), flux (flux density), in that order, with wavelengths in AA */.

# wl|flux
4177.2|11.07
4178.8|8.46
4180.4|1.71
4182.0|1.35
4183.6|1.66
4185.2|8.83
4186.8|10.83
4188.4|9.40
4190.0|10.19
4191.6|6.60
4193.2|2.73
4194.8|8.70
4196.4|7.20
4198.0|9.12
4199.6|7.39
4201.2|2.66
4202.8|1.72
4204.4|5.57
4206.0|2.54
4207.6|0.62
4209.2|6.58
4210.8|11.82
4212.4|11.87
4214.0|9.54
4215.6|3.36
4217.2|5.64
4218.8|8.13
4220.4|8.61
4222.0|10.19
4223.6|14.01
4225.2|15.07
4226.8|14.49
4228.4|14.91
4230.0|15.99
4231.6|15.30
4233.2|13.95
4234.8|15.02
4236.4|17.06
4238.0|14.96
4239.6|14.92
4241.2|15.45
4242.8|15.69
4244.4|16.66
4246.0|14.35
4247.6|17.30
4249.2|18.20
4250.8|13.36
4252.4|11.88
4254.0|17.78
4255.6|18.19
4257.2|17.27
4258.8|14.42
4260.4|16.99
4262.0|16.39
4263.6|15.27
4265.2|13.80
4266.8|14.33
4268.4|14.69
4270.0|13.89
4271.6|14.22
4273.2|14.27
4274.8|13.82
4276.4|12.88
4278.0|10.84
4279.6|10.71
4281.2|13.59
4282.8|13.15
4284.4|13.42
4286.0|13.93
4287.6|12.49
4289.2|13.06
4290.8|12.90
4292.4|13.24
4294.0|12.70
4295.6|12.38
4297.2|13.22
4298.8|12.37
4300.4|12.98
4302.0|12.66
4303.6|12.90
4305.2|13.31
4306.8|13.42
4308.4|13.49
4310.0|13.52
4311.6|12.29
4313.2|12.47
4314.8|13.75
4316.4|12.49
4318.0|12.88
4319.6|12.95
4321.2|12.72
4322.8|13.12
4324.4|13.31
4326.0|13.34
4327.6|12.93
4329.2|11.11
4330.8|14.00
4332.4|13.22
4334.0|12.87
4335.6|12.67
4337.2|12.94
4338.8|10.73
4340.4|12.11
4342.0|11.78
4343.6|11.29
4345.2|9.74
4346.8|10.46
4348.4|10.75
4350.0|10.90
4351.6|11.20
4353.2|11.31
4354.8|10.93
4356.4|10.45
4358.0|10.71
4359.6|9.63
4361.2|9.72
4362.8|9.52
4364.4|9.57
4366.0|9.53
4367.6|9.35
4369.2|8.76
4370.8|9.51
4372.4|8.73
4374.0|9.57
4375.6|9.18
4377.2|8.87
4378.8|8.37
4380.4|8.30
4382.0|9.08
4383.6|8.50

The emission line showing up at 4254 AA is Lyman alpha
